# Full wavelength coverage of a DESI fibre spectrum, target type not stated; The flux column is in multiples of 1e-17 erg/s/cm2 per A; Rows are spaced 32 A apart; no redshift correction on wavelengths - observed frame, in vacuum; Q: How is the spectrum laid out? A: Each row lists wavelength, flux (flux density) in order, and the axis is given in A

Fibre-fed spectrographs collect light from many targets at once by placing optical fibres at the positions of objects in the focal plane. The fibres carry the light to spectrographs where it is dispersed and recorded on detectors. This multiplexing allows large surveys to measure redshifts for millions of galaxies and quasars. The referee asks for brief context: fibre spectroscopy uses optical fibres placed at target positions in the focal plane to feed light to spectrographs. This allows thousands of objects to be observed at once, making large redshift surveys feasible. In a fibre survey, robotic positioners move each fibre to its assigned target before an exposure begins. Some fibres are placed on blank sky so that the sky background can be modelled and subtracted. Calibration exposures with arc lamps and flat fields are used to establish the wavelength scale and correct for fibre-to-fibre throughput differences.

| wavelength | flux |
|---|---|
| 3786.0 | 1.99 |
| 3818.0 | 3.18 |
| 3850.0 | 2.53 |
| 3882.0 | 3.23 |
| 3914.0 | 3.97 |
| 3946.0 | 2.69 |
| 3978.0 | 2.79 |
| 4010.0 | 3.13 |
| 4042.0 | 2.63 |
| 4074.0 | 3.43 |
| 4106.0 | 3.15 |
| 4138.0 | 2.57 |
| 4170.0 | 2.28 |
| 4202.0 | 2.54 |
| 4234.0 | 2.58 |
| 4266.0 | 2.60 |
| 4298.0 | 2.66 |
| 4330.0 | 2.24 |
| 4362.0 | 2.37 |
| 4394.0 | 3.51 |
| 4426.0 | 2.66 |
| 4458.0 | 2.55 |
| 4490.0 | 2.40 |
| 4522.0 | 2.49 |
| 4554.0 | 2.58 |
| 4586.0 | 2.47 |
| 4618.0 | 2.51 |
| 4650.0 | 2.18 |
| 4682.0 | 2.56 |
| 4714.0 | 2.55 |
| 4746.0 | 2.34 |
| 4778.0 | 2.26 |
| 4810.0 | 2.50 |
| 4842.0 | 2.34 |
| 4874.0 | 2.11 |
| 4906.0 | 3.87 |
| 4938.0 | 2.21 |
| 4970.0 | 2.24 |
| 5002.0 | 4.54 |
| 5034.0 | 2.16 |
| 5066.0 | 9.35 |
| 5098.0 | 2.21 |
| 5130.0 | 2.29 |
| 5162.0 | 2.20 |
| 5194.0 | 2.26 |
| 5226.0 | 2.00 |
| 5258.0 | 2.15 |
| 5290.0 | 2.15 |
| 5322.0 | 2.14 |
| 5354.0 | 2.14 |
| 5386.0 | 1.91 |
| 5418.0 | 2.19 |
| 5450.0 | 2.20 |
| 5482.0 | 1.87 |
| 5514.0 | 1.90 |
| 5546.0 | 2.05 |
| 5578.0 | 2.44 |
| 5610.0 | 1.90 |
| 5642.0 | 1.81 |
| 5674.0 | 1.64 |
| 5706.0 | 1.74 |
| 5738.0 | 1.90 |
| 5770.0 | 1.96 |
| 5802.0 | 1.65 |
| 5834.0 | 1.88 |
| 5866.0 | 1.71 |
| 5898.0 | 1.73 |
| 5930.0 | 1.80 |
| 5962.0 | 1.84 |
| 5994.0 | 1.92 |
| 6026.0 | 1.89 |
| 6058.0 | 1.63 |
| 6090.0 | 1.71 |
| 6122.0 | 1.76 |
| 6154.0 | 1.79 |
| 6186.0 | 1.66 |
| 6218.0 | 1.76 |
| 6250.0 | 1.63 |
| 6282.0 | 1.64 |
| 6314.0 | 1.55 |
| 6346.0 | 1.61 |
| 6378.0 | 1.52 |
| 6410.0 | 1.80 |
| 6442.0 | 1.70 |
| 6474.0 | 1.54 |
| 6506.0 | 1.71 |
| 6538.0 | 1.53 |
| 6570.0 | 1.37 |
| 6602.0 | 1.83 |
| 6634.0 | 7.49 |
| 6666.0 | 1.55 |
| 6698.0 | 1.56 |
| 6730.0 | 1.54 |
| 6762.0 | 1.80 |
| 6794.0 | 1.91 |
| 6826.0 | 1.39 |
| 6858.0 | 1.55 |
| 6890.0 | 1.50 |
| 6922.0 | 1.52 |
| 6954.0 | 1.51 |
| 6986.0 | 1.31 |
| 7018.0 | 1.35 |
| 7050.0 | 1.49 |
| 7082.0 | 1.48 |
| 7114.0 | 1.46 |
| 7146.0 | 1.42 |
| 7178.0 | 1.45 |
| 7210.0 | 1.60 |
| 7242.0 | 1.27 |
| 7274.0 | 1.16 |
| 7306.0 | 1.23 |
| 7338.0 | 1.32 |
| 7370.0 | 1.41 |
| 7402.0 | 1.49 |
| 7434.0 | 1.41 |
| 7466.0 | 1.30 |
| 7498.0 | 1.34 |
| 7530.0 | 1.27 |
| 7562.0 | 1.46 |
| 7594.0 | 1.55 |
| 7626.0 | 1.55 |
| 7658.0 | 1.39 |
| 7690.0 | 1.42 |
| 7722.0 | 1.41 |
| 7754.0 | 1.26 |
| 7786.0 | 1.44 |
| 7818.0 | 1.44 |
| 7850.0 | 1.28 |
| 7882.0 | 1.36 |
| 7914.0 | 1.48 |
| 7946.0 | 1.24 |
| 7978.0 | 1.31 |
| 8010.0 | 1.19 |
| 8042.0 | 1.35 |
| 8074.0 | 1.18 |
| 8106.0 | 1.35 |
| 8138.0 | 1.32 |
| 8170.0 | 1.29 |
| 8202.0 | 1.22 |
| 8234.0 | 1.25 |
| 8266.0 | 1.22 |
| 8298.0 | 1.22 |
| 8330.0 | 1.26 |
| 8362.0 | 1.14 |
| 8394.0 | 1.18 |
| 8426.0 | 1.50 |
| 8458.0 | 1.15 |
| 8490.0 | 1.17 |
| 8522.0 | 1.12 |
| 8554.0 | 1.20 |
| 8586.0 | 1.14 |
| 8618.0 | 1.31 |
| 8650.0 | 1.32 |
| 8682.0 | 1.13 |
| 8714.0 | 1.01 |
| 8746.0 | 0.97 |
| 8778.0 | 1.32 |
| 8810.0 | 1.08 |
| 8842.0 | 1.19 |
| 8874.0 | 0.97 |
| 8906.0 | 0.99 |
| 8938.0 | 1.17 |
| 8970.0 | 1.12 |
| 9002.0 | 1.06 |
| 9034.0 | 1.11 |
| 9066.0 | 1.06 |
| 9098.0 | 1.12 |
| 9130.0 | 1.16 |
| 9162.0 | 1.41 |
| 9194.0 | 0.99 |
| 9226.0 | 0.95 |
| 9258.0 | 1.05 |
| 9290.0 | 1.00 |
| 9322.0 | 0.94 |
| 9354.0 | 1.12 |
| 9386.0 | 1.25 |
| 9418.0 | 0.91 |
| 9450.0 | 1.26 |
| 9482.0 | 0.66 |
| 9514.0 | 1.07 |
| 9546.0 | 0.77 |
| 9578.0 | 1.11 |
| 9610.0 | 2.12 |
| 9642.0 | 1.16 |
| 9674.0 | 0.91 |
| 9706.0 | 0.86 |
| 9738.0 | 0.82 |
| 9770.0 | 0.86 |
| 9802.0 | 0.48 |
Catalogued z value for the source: 0.01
